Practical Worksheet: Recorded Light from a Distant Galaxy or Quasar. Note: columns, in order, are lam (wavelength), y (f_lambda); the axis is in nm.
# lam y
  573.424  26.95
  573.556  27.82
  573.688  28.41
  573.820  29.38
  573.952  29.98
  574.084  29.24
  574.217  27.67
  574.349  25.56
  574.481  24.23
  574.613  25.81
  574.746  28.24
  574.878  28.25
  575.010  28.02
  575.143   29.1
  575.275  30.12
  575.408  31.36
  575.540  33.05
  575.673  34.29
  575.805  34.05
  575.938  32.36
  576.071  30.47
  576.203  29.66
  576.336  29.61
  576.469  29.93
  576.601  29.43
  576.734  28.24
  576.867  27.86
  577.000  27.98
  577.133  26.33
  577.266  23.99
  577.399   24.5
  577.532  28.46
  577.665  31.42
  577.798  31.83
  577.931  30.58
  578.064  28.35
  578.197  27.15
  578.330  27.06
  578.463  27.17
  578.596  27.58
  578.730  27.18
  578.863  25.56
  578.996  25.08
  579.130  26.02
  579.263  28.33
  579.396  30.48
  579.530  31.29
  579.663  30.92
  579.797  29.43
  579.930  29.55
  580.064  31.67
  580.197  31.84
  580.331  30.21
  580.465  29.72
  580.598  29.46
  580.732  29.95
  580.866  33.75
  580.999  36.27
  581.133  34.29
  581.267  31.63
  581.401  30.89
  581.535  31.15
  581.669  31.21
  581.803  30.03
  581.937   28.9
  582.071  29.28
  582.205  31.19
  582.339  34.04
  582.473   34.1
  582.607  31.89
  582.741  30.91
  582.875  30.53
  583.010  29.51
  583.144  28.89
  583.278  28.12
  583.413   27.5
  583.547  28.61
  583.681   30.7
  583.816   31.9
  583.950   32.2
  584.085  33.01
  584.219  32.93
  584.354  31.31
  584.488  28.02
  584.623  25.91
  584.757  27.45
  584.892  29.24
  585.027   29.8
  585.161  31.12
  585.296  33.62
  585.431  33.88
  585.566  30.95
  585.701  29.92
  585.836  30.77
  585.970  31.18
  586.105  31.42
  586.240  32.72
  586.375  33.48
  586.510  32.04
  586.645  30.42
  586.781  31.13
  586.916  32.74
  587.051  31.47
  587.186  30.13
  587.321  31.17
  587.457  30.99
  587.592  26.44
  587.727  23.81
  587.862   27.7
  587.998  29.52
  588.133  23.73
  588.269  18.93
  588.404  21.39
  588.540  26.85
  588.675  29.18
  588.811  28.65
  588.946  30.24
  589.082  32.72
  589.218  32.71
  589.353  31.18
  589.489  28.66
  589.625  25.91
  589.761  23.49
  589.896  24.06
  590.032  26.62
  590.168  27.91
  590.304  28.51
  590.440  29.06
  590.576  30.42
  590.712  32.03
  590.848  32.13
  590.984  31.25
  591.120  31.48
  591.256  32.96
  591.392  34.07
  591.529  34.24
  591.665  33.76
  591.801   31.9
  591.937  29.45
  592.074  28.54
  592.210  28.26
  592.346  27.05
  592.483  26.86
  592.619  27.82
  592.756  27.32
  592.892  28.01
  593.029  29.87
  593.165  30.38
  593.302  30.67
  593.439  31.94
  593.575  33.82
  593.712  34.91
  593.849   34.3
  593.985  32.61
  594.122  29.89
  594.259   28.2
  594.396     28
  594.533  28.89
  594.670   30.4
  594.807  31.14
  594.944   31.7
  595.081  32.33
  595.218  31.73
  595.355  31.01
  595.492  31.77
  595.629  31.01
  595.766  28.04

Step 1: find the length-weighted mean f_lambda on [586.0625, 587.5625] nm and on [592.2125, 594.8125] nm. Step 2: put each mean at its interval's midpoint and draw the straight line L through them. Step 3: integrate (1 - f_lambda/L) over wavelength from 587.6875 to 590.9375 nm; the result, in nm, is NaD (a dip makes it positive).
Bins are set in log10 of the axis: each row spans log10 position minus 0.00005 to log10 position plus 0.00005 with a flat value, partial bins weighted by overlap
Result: 0.33 nm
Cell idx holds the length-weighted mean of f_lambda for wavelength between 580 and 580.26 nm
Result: 31.8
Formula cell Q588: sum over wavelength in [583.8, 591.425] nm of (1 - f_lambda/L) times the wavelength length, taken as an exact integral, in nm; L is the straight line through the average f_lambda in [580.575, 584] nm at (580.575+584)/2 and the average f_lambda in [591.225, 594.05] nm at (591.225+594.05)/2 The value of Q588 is 0.32 nm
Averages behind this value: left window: 31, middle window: 29.7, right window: 30.9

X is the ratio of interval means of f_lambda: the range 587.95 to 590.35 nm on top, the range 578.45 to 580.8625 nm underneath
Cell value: 0.93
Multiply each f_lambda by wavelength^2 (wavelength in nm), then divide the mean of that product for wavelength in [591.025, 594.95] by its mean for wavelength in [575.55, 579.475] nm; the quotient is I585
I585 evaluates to 1.12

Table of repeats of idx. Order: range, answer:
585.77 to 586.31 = 31.6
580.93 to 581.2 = 35.3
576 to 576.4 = 29.9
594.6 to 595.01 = 31.1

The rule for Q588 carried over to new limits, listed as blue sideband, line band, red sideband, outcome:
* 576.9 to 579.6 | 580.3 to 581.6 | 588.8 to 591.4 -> -0.16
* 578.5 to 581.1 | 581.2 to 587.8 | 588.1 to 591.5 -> -0.31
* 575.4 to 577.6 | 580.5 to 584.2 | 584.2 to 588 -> -0.14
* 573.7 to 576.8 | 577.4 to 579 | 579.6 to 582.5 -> 0.12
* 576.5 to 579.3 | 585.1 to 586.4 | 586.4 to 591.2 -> -0.16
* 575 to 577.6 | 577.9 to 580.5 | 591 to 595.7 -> 0.08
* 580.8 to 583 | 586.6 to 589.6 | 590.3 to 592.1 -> 0.29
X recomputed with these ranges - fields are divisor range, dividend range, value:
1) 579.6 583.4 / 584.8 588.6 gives 0.95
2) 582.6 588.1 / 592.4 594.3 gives 1.01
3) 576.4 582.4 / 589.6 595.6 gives 1.02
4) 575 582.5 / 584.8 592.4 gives 0.99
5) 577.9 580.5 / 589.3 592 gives 1.04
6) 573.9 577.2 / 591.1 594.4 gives 1.05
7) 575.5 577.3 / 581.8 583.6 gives 1.01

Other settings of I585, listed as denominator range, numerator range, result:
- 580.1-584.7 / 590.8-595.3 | 1.03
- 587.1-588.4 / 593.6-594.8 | 1.19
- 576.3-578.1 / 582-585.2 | 1.09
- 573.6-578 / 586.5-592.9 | 1.05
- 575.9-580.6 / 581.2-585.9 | 1.08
